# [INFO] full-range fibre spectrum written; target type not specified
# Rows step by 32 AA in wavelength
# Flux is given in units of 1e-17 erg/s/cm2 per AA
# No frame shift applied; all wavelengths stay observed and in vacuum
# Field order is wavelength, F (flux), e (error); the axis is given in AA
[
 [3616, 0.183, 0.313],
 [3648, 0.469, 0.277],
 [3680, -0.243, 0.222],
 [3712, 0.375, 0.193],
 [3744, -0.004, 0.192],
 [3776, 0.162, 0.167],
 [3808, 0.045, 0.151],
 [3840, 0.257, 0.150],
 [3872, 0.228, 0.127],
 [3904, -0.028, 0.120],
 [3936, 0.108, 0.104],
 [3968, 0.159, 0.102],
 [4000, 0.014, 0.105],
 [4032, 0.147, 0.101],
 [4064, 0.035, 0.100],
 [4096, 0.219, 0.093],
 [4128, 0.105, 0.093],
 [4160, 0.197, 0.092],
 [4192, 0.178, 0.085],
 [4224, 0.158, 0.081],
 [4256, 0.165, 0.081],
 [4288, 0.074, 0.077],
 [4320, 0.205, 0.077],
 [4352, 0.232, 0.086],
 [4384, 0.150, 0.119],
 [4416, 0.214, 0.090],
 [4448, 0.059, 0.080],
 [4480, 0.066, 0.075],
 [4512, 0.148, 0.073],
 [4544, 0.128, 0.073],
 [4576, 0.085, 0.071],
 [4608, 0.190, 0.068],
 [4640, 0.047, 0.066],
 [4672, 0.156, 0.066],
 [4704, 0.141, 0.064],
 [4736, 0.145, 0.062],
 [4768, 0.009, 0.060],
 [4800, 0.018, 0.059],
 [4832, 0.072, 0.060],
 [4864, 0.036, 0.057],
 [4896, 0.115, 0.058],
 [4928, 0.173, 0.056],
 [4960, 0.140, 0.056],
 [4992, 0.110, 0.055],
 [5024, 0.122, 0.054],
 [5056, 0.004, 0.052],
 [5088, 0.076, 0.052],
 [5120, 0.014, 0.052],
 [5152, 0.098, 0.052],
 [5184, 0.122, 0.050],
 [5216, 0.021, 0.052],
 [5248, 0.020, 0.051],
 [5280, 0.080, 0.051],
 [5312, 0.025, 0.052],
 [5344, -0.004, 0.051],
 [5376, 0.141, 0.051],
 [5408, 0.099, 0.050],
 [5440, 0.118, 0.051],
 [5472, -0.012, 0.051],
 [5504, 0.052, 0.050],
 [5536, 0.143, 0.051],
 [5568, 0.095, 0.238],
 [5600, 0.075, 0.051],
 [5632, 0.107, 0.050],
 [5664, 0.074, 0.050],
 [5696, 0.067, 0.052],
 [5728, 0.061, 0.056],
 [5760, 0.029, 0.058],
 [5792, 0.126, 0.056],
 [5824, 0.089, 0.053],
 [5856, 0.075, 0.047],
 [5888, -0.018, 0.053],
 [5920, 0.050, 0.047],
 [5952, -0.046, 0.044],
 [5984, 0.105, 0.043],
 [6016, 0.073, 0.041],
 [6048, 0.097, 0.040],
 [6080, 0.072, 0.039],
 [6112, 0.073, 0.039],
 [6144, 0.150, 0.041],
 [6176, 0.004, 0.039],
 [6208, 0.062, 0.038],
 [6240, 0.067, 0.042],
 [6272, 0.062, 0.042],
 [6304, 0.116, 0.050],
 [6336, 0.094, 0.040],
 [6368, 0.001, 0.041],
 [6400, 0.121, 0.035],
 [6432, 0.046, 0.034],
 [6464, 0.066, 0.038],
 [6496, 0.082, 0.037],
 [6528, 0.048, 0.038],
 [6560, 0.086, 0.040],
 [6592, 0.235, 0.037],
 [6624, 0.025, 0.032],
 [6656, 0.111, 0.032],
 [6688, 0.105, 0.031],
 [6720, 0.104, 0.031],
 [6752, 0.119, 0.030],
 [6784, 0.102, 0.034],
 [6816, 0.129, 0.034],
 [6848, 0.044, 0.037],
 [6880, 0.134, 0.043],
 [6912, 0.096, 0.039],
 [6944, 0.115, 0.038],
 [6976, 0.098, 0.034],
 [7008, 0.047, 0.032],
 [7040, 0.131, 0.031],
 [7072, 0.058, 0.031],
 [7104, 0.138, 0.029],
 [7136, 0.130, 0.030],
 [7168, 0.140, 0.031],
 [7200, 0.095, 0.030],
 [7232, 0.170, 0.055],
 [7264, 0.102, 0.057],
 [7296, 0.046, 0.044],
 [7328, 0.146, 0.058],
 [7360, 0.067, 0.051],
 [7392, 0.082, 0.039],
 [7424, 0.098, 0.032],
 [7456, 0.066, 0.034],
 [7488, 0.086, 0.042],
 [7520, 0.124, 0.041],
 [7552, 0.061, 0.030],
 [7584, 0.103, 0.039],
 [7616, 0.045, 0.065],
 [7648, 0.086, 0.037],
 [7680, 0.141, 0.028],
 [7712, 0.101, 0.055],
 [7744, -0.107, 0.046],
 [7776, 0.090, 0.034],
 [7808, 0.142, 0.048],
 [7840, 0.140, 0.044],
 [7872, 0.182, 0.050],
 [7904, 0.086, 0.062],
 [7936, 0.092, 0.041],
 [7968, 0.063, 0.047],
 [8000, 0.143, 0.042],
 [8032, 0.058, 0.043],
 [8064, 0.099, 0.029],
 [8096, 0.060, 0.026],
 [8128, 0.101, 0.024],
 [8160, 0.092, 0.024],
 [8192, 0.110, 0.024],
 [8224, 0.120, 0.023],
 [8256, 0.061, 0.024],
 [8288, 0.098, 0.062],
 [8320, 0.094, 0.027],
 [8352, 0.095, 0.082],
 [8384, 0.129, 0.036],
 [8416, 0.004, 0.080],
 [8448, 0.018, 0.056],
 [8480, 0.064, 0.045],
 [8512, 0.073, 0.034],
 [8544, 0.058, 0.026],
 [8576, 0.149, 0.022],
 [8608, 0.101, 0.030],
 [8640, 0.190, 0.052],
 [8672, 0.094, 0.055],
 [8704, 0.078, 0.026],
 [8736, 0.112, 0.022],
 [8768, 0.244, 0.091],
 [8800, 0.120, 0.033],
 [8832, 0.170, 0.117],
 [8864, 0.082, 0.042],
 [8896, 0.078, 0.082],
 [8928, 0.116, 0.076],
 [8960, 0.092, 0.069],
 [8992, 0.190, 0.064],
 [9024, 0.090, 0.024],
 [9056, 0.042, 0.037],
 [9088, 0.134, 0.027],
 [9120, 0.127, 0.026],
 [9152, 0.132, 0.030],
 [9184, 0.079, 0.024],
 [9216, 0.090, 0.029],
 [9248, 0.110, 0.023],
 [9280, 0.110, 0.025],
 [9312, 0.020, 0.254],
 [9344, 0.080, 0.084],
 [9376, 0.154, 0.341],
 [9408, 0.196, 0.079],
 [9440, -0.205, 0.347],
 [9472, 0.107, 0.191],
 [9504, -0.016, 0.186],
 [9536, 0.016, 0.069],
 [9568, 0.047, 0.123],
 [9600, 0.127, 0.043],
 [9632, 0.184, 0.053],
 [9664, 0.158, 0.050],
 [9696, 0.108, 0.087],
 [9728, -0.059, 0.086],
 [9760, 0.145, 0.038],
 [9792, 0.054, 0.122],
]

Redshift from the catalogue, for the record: 0.764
